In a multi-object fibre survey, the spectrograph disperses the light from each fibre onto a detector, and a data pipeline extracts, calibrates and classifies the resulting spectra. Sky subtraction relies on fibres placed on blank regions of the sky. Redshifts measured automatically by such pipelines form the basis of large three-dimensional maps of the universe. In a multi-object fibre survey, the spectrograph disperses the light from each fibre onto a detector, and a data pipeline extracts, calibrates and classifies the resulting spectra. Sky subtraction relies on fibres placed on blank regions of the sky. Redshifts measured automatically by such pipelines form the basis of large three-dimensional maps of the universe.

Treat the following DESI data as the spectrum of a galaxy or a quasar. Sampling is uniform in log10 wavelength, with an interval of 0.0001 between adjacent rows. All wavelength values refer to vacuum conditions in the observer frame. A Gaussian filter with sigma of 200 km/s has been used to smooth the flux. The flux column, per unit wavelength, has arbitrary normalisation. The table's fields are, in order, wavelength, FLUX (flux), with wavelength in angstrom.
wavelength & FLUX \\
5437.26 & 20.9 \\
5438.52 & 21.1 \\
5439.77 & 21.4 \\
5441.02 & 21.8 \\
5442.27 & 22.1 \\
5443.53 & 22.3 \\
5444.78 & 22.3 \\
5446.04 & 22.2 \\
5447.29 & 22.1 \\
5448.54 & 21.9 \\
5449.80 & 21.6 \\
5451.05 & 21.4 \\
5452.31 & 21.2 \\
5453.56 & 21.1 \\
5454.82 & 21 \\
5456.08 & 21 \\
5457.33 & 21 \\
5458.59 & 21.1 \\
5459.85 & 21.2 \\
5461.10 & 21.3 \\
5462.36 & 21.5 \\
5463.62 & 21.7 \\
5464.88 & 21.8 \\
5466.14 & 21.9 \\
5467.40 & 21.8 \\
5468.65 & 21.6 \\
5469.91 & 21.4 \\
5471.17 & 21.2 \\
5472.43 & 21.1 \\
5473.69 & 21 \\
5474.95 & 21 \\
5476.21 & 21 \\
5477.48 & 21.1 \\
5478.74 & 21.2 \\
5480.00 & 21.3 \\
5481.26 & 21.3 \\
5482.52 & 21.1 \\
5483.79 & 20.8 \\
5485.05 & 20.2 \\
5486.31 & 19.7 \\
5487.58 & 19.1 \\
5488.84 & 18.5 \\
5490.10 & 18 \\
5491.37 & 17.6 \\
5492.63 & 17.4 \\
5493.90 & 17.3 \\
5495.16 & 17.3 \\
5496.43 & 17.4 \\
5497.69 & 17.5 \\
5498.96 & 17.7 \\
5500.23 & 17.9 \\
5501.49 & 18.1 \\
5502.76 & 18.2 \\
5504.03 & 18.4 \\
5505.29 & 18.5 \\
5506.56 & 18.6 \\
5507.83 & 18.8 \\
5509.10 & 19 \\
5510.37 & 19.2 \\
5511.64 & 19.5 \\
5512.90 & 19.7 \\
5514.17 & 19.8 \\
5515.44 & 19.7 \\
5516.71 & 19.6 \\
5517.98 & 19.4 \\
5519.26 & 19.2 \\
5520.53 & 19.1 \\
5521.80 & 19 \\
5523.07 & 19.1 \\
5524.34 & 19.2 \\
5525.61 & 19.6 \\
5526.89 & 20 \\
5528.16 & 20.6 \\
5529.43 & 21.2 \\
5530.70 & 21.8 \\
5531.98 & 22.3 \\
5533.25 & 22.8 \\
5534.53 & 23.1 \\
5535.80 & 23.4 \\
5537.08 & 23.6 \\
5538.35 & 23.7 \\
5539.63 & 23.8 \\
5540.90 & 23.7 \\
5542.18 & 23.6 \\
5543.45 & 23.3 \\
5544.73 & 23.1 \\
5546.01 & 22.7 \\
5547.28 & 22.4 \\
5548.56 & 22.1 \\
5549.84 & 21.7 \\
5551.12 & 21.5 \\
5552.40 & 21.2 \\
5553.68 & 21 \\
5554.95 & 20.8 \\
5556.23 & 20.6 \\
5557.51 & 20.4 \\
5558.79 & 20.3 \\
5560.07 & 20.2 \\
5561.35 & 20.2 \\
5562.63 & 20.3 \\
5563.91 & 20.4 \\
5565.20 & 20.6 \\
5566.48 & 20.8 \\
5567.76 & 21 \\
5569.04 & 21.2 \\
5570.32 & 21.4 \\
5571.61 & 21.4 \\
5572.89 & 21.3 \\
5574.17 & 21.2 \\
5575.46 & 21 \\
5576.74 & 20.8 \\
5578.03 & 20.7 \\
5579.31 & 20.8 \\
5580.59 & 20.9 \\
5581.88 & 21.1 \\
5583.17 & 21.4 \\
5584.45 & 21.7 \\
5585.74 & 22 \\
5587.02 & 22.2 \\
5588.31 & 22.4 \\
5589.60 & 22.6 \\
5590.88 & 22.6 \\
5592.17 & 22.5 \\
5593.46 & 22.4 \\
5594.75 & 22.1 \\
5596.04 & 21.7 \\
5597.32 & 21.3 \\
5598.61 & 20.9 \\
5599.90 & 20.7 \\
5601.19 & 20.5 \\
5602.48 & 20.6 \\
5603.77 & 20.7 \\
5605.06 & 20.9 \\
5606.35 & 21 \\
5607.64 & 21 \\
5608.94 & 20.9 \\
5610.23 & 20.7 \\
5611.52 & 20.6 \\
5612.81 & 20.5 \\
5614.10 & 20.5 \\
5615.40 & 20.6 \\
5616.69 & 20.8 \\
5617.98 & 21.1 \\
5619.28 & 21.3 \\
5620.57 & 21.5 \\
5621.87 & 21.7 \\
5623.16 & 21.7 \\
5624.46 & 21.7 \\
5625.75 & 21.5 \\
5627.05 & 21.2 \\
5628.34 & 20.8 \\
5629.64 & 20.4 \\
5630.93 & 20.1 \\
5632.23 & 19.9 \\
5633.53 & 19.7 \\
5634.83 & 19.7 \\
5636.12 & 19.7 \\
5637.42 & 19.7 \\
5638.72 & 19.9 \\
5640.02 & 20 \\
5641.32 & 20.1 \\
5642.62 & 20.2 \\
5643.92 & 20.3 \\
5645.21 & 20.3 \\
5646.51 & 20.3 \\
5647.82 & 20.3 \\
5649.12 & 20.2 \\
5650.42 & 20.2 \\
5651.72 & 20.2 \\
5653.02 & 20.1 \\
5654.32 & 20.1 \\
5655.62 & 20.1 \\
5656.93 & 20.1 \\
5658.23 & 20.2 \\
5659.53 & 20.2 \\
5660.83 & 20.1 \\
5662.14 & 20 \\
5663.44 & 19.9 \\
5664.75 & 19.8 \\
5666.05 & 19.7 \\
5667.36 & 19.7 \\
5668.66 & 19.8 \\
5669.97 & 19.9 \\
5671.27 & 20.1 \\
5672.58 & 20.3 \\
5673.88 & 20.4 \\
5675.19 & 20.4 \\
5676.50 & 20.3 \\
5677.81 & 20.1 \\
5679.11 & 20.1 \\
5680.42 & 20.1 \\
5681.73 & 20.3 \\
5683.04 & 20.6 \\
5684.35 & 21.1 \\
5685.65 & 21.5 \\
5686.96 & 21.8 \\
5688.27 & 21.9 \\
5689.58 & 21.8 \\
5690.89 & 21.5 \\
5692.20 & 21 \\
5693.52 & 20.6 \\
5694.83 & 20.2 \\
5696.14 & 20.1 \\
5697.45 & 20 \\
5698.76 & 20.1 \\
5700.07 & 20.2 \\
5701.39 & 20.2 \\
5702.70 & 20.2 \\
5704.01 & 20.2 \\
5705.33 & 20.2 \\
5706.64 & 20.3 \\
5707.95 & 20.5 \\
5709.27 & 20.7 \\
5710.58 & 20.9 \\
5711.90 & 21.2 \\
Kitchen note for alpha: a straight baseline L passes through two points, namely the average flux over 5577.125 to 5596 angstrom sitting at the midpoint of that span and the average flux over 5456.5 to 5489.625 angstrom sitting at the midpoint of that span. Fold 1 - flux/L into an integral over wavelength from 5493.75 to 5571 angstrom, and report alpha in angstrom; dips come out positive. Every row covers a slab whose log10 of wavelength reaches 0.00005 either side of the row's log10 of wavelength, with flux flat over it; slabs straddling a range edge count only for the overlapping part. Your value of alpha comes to 3.4 angstrom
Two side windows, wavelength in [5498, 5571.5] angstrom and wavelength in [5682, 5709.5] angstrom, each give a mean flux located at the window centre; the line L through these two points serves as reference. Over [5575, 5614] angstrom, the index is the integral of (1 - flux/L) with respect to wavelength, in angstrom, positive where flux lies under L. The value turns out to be -1.2 angstrom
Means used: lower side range 20.7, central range 21.3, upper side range 20.7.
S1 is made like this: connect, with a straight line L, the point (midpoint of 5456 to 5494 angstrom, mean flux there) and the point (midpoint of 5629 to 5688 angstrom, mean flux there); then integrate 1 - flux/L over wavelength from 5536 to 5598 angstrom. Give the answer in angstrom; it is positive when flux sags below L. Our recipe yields -3.9 angstrom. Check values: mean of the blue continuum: 20.6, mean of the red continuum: 20.2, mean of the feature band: 21.7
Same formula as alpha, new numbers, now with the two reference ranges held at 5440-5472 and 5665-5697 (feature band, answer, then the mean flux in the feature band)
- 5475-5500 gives 2.5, 19.2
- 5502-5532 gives 2.5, 19.5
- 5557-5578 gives 0.3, 20.8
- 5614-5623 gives -0.1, 21.1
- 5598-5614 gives 0.1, 20.7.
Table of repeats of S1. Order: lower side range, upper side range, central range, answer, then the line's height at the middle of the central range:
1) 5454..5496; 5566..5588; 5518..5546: -1.00 angstrom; 20.9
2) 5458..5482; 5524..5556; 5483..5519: 4.96 angstrom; 21.7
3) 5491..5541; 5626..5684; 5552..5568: -0.56 angstrom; 19.9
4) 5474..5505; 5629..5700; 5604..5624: -1.04 angstrom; 20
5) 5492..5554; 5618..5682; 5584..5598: -1.25 angstrom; 20.3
